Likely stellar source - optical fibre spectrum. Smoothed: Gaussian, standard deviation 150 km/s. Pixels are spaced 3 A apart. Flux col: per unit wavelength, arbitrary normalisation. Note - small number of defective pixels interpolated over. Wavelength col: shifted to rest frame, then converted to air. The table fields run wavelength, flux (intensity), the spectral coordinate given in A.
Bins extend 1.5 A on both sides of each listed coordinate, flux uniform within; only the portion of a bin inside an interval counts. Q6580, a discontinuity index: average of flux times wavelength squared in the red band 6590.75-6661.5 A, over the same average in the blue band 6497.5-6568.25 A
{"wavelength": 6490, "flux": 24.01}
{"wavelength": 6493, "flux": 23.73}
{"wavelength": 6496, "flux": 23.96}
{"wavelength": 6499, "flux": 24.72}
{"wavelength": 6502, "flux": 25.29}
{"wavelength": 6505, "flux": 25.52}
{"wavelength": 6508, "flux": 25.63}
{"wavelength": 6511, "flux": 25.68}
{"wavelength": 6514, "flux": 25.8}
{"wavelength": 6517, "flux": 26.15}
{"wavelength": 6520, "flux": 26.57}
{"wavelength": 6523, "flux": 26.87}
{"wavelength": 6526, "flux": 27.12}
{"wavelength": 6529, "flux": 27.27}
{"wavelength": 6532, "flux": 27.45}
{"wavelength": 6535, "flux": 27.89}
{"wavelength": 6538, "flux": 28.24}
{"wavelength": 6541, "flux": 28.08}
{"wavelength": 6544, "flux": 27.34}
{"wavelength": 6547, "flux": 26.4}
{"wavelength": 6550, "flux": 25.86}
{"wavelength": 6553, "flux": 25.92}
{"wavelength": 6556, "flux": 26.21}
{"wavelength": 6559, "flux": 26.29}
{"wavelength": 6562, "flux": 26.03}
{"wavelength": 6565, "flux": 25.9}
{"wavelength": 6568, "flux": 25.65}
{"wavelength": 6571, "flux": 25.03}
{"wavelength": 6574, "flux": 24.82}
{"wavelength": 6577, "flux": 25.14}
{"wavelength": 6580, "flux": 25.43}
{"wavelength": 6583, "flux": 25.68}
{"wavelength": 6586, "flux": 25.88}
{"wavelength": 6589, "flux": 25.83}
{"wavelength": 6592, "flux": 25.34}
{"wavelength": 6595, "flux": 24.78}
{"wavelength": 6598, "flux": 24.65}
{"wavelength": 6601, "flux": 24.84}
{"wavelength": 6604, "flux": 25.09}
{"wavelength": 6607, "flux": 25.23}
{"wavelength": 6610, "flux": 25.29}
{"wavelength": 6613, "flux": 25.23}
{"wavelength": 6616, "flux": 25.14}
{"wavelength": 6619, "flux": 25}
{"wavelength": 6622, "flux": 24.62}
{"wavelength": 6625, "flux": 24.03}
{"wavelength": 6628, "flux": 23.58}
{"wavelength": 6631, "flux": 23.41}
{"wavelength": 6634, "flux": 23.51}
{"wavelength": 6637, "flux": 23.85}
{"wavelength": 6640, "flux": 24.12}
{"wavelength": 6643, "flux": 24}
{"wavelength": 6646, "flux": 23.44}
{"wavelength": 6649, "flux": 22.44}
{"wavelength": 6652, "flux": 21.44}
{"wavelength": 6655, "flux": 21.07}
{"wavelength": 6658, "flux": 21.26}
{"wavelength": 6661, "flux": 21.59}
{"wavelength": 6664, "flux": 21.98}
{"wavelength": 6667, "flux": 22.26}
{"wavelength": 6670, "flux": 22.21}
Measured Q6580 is 0.9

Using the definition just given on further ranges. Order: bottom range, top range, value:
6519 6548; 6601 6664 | 0.89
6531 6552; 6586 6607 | 0.94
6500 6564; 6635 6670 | 0.88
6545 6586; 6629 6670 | 0.90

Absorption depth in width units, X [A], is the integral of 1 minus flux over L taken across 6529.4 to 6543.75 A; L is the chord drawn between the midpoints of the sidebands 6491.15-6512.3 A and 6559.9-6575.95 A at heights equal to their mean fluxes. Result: -1.5 A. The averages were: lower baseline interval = 24.9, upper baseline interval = 25.5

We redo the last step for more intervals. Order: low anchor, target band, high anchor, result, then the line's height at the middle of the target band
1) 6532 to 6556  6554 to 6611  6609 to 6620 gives 1.31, 26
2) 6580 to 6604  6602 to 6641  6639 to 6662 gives -1.06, 23.8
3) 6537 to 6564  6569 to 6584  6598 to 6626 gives 0.41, 25.9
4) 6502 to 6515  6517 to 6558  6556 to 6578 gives -2.19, 25.6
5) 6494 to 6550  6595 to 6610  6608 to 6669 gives -0.41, 24.3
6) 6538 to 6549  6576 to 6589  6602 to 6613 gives 0.22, 26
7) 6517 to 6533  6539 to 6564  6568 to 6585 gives -0.42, 26.1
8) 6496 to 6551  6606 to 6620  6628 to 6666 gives -0.85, 23.7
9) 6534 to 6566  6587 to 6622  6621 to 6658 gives -0.78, 24.6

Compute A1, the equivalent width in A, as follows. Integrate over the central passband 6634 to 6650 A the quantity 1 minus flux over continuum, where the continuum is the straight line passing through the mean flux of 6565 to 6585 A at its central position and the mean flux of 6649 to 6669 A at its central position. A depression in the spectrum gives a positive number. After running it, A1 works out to -0.8 A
